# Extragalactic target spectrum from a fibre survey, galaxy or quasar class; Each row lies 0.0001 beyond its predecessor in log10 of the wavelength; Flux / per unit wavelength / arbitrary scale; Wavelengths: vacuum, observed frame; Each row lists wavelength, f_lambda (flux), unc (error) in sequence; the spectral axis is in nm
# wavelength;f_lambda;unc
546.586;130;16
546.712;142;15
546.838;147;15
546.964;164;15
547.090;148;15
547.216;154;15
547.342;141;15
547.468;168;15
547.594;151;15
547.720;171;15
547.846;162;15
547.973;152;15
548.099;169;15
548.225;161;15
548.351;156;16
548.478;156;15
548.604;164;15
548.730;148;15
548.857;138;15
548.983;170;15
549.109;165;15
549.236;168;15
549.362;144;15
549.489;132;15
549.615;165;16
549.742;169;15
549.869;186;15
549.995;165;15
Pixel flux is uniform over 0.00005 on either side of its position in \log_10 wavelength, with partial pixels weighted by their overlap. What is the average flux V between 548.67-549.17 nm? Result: 155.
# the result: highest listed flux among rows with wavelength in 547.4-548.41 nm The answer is 171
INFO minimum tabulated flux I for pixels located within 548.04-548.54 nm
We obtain 156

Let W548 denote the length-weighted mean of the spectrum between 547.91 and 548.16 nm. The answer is 161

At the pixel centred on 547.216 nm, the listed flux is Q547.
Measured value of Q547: 154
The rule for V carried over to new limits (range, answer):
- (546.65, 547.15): 150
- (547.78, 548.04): 157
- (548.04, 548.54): 160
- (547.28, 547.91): 159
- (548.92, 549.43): 162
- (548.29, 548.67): 159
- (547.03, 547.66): 153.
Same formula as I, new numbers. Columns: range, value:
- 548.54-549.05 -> 138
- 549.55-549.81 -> 165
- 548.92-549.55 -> 132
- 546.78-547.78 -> 141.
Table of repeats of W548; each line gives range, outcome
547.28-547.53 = 155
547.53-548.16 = 161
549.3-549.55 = 138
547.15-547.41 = 148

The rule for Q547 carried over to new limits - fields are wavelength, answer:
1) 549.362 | 144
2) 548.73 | 148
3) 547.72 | 171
